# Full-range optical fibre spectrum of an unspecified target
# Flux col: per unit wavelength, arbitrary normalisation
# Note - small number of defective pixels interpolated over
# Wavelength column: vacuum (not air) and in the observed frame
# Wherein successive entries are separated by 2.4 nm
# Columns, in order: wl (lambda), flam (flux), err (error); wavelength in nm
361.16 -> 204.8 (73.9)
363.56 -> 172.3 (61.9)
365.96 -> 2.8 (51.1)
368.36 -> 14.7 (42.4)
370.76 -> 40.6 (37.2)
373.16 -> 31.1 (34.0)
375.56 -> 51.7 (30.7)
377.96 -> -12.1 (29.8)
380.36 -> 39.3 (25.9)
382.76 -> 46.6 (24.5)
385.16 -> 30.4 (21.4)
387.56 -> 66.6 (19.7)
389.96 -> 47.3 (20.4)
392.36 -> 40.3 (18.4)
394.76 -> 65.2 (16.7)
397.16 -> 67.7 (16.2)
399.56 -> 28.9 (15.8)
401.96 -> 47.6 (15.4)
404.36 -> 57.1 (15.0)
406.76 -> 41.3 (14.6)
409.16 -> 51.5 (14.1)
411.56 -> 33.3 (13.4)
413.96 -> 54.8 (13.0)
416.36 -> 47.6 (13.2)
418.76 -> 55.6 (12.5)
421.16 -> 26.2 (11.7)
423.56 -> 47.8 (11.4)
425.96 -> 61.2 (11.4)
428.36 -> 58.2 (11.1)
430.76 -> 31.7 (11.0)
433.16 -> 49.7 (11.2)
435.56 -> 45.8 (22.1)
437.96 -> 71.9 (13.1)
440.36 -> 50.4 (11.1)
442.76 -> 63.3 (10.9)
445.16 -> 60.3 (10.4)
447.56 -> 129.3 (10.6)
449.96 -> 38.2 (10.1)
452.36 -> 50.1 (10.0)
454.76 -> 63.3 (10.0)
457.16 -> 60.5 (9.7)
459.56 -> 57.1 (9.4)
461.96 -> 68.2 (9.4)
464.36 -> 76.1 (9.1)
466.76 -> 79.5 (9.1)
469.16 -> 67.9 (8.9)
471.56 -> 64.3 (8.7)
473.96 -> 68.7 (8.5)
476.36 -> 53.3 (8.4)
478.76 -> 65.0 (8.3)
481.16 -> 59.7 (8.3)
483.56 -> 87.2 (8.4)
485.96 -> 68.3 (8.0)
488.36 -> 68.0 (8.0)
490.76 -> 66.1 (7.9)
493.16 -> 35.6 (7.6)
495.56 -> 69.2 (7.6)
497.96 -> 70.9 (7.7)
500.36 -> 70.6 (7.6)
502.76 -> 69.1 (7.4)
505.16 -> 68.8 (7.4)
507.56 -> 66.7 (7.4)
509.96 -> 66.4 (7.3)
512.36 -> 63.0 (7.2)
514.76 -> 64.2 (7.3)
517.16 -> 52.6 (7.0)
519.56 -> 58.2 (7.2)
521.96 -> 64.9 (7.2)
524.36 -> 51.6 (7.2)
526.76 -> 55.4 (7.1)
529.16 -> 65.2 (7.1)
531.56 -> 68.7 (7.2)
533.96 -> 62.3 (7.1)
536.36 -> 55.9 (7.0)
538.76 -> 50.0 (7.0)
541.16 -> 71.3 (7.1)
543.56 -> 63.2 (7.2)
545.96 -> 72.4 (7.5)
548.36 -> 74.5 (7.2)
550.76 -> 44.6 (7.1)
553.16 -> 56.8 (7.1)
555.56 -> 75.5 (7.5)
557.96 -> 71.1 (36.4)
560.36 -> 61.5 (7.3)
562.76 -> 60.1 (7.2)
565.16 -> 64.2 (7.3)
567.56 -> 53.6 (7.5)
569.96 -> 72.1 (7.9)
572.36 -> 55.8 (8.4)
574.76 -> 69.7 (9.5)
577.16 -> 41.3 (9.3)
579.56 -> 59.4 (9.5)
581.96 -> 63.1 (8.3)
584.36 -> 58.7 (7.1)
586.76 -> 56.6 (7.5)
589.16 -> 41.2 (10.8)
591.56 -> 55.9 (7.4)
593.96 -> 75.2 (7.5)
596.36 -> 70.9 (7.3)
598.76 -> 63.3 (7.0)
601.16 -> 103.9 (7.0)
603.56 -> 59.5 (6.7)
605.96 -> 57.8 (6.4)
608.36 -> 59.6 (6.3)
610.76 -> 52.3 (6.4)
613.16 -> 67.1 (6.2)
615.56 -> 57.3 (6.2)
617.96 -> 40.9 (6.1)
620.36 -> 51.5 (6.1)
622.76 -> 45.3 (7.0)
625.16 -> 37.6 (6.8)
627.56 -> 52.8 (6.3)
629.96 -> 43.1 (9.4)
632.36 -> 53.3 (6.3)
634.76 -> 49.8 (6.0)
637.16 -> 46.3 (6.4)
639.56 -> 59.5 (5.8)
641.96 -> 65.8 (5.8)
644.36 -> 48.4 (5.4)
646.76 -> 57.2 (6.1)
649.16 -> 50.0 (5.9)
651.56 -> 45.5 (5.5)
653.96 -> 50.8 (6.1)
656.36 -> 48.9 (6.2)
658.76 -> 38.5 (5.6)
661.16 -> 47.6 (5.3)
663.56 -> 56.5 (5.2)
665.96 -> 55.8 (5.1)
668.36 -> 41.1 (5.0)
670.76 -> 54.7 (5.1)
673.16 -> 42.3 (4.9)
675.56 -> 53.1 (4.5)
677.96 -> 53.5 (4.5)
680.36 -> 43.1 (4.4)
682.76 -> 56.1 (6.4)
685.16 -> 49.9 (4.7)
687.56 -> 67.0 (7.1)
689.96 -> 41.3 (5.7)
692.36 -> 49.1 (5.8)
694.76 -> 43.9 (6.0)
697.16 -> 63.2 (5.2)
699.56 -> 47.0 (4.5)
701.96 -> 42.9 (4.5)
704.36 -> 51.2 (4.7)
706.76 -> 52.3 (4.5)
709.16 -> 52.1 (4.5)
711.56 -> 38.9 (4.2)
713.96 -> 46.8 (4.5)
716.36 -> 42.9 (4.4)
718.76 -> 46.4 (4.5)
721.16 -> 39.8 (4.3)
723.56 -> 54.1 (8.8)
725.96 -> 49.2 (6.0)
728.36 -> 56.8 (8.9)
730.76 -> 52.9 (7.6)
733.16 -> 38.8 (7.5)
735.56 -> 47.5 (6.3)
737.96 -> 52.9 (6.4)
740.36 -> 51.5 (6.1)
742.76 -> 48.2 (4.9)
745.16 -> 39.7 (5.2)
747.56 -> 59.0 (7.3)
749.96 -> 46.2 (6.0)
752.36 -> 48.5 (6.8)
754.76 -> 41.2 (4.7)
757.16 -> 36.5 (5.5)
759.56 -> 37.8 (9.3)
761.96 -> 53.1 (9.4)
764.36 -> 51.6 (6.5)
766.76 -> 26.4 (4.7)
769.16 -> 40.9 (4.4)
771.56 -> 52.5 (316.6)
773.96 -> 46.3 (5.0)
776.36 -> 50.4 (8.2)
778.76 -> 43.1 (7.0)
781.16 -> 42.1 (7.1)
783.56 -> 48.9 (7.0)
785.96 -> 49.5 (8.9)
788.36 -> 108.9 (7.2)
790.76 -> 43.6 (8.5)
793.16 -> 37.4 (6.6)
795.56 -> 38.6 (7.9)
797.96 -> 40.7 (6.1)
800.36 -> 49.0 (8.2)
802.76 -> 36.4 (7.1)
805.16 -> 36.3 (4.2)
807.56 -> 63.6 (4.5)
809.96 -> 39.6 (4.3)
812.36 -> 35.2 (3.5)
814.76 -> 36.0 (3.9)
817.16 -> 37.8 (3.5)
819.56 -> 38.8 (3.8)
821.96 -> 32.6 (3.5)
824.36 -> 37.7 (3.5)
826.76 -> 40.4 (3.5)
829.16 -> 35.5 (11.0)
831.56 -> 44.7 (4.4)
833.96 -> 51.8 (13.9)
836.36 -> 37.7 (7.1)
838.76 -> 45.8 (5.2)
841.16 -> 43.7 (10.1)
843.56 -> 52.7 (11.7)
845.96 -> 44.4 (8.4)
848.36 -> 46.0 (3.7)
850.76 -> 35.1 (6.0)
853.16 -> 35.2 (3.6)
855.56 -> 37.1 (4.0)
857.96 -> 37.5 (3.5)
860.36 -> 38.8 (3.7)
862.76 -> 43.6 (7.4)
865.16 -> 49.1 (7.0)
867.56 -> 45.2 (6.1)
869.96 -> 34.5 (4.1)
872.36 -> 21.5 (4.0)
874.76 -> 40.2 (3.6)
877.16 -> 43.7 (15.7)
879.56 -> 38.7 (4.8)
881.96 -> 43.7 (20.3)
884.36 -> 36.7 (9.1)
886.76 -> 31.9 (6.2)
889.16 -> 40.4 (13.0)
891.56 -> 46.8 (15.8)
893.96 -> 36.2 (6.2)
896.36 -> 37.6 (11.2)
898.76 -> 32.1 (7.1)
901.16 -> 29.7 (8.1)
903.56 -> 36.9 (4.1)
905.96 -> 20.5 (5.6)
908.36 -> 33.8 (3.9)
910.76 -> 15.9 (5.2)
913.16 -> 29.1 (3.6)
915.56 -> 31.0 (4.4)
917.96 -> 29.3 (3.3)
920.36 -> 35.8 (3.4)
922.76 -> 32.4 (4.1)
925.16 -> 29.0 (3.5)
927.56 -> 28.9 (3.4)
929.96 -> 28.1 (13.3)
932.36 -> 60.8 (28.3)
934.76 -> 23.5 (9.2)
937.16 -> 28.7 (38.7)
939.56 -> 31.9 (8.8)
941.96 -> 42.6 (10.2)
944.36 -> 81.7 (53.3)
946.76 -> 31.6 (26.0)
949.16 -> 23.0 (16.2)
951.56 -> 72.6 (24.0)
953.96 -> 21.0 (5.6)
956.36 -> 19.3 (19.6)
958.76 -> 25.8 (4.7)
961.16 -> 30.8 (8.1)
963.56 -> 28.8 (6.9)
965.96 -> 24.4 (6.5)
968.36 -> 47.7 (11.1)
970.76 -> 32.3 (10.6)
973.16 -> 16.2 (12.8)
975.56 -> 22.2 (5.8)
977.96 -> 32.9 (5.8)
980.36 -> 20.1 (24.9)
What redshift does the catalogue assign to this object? 0.201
